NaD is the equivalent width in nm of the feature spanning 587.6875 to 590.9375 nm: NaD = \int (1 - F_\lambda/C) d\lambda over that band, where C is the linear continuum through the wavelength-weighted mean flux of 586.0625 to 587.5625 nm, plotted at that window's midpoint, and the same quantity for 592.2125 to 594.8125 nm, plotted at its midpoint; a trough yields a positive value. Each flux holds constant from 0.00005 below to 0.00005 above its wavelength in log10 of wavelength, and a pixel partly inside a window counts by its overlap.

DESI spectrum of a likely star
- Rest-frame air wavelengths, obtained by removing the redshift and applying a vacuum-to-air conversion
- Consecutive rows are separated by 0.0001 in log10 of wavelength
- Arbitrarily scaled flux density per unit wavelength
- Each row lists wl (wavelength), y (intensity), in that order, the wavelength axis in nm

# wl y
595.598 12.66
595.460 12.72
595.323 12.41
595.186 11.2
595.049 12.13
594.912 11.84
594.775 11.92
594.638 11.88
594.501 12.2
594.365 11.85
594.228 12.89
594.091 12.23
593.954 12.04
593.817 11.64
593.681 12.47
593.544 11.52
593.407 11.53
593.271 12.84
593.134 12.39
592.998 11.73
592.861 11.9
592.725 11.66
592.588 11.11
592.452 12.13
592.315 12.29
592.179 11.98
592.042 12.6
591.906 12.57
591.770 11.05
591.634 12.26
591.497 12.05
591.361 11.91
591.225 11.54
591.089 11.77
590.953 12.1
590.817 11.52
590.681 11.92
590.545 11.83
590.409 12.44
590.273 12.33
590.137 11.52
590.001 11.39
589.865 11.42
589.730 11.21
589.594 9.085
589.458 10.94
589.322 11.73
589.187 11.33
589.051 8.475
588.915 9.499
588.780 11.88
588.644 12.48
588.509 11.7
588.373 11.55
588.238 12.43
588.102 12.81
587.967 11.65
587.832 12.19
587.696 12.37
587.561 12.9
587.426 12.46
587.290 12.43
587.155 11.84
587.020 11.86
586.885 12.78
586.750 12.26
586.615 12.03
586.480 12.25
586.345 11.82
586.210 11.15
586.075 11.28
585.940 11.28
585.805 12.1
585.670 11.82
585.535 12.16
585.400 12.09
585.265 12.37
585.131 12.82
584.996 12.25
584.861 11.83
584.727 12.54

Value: 0.156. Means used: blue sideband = 12.1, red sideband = 12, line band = 11.5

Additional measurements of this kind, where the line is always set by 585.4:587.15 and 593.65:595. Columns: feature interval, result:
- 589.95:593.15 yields 0.031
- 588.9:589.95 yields 0.127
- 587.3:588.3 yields -0.039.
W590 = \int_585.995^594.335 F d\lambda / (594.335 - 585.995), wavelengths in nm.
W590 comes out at 11.8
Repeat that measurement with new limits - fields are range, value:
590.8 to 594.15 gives 12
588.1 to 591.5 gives 11.5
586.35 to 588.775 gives 12.2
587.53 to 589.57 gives 11.5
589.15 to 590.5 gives 11.4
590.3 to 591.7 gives 11.9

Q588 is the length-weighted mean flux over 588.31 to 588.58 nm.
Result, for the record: 11.6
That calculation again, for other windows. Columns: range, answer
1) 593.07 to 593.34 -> 12.6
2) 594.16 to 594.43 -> 12.4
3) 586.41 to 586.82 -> 12.2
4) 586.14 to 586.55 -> 11.7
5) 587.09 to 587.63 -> 12.4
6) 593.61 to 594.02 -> 12.1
